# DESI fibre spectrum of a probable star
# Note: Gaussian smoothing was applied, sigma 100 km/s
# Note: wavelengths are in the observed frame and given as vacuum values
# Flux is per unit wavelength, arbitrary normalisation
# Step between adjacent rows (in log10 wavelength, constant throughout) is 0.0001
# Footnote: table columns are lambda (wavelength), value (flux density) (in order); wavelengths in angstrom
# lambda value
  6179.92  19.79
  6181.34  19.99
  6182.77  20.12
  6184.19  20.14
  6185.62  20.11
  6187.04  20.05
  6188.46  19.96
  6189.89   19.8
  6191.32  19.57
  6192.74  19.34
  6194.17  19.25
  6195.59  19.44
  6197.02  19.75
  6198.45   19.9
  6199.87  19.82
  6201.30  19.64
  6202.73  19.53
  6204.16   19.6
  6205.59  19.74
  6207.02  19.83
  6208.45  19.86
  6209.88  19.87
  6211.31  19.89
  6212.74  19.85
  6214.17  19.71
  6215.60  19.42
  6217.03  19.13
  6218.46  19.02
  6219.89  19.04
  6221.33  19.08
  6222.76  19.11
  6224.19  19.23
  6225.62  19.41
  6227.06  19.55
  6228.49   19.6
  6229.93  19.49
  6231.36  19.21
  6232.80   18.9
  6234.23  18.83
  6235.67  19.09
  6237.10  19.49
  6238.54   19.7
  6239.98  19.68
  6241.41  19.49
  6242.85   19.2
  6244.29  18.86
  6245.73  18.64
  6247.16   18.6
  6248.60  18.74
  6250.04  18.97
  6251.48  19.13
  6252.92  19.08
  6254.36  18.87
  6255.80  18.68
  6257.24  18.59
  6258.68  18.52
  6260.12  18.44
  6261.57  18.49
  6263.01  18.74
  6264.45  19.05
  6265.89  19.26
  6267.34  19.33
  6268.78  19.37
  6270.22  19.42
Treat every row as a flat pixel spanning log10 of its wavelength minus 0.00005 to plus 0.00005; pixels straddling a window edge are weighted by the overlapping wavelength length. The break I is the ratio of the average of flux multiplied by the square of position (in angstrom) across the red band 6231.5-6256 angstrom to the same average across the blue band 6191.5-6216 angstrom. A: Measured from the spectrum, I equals 0.98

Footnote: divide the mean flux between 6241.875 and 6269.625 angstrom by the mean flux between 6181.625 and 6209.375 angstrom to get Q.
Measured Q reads 1.0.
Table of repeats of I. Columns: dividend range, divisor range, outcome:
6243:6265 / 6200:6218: 0.97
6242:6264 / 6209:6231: 0.98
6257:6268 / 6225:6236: 0.99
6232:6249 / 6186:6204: 0.99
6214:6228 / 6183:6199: 0.98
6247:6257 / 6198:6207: 0.97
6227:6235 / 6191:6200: 0.99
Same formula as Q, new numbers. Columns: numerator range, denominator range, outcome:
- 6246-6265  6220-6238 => 0.97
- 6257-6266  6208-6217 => 0.95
